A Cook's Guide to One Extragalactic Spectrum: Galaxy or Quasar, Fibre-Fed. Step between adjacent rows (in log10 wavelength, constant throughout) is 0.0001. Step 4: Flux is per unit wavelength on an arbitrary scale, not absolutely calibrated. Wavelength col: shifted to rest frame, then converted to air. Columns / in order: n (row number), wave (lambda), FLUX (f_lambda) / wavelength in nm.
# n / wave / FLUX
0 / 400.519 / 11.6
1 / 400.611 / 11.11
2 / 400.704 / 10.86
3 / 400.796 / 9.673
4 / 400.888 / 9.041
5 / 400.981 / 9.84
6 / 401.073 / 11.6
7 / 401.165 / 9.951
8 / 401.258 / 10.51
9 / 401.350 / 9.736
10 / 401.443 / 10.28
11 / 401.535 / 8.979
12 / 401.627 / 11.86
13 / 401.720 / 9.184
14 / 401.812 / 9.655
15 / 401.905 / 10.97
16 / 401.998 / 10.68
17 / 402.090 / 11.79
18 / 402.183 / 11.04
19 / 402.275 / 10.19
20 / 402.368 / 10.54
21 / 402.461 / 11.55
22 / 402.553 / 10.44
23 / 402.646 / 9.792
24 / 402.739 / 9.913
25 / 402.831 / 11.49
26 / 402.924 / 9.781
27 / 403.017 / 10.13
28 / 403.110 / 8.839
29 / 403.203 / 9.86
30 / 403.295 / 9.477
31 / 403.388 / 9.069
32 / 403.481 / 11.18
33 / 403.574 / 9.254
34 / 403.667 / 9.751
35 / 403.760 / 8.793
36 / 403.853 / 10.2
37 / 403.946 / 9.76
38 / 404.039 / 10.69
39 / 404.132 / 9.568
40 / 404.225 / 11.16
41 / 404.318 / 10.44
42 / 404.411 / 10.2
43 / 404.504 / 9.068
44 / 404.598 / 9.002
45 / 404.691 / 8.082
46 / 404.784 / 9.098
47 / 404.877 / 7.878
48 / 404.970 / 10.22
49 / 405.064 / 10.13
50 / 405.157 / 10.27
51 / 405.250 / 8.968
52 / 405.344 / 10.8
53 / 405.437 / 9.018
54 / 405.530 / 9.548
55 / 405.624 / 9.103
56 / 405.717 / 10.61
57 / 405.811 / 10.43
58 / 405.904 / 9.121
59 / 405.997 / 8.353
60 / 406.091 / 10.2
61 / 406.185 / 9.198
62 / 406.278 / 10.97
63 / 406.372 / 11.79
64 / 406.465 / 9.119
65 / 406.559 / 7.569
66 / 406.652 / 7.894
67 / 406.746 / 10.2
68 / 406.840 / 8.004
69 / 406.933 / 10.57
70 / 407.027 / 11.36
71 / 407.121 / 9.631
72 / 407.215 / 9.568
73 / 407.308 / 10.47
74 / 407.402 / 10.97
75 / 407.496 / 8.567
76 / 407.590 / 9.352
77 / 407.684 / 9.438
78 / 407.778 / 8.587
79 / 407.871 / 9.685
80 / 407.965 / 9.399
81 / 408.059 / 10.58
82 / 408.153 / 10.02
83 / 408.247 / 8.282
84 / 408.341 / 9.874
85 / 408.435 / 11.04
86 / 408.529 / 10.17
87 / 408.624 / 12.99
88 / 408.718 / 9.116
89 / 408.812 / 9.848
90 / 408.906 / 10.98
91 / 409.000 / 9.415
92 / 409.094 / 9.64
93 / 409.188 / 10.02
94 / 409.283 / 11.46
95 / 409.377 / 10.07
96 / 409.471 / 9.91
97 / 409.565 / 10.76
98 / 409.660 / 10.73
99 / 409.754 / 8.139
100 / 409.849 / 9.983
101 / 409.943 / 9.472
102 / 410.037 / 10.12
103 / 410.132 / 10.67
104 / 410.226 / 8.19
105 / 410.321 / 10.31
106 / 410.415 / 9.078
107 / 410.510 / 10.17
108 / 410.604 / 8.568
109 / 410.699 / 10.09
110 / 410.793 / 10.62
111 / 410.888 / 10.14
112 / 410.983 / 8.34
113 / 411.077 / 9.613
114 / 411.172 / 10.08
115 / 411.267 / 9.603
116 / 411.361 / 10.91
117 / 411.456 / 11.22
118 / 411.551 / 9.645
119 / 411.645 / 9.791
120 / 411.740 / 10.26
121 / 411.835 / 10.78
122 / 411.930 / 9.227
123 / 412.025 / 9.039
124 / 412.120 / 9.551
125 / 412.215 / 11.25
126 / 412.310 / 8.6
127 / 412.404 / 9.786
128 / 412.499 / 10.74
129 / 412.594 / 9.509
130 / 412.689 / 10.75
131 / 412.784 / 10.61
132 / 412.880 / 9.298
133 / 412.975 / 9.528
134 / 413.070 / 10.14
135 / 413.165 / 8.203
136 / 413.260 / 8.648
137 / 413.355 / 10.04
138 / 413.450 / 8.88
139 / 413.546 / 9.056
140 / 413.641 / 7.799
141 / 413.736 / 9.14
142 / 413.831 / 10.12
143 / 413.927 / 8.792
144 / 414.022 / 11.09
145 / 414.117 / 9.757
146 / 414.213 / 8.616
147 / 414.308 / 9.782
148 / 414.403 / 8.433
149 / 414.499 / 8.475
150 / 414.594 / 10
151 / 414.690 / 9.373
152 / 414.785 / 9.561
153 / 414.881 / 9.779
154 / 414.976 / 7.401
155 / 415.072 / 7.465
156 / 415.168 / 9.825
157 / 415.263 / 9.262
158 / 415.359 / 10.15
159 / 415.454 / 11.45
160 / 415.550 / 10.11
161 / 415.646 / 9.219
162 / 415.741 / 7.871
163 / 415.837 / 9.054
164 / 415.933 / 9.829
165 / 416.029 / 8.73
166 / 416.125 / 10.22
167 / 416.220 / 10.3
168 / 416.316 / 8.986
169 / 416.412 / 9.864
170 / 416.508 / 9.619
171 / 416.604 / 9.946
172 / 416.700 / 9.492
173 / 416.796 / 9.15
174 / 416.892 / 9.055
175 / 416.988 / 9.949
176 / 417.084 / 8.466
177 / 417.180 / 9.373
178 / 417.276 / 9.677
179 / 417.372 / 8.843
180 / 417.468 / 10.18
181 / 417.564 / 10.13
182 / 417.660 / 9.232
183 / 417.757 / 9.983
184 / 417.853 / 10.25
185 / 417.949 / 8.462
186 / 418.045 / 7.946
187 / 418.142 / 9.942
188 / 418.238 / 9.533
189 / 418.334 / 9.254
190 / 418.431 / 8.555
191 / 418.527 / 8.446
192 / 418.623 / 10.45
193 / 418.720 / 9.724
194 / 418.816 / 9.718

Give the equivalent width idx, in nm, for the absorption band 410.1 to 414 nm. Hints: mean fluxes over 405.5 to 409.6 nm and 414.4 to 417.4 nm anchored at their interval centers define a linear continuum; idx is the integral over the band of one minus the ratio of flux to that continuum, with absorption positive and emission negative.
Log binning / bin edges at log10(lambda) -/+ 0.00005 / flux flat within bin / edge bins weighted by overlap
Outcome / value -0.04 nm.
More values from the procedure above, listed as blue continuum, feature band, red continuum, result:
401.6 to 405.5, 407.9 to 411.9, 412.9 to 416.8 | -0.15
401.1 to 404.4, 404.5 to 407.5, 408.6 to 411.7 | 0.15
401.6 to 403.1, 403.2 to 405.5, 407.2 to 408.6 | 0.13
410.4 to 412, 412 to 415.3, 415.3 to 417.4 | 0.11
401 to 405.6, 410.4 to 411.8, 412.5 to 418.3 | -0.04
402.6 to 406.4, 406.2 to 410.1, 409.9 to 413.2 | -0.04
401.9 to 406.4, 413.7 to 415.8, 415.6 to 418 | 0.04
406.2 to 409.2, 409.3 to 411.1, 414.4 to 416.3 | -0.02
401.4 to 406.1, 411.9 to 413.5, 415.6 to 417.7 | -0.01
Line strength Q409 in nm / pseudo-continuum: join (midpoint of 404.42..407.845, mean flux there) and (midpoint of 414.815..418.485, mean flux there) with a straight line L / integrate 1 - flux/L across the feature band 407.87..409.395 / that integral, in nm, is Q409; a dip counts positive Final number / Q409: -0.11 nm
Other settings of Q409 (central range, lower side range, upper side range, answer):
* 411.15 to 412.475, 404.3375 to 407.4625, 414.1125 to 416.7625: -0.07 nm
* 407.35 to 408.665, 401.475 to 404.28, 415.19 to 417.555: 0.00 nm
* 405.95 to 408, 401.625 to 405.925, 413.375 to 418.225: 0.04 nm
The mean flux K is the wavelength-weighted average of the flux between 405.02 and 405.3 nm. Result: 9.79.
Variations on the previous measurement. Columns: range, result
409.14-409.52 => 10.4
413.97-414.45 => 9.55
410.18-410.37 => 9.25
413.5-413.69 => 8.45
